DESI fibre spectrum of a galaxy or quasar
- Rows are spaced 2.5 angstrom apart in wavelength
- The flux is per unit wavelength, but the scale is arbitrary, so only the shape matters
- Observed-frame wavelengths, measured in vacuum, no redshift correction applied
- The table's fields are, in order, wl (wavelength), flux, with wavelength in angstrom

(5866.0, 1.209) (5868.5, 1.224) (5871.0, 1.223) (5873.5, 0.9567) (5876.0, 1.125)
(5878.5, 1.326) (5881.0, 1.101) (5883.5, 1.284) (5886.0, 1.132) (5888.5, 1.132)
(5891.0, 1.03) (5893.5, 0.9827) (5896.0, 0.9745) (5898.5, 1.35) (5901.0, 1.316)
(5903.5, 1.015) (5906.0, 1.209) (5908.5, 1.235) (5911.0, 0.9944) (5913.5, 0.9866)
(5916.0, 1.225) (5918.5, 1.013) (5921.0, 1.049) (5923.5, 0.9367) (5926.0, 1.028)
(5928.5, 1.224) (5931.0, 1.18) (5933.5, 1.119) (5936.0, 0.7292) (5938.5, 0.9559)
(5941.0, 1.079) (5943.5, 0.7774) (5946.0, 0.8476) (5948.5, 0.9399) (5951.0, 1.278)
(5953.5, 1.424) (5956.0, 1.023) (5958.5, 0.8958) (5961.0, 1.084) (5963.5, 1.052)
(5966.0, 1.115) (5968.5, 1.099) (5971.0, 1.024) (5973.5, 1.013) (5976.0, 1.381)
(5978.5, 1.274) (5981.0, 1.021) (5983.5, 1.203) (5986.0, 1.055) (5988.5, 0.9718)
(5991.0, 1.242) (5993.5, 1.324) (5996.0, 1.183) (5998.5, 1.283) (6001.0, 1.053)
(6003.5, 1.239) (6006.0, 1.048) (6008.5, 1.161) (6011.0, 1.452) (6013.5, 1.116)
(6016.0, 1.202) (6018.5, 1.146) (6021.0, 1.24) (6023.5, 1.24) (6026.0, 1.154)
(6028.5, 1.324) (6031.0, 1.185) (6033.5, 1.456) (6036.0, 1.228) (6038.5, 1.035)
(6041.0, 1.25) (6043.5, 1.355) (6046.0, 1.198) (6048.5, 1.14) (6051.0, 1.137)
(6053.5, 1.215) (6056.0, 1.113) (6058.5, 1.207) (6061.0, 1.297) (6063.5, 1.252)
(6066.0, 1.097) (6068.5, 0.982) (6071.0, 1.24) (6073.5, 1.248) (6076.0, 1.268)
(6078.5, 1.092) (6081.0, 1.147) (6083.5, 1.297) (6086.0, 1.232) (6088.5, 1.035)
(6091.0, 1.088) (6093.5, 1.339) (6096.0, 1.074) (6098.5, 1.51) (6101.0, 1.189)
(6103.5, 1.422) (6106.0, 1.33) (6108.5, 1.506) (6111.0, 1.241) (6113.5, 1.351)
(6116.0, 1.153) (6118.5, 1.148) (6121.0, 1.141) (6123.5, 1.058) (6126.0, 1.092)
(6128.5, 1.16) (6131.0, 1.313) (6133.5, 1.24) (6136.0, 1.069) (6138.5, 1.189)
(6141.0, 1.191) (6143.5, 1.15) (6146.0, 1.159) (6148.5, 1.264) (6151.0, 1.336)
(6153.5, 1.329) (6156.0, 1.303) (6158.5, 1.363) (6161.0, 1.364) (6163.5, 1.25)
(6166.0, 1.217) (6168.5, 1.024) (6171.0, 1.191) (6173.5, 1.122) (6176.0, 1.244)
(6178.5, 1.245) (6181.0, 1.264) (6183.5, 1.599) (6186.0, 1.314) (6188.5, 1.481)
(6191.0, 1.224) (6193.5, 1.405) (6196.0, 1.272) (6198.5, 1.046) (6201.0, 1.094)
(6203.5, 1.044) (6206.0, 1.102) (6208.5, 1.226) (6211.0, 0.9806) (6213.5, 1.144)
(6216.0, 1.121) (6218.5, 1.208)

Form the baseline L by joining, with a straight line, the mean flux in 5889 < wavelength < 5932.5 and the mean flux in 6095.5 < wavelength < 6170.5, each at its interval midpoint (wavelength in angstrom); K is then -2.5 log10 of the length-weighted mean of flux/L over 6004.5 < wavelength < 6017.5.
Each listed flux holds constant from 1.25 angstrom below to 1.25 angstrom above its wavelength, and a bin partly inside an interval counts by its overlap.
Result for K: -0.03 mag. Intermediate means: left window 1.1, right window 1.24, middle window 1.2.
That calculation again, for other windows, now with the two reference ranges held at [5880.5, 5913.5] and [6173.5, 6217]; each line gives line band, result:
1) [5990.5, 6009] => -0.03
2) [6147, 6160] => -0.09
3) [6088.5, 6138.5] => -0.03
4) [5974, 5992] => 0.00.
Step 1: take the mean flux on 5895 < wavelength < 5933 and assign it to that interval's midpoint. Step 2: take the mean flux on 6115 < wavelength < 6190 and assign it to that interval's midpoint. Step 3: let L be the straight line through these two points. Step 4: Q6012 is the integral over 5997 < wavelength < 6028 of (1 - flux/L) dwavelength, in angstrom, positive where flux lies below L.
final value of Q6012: -0.9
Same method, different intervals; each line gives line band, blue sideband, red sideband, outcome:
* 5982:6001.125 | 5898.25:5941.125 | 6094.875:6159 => -0.5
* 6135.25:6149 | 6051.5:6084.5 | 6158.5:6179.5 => 0.4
